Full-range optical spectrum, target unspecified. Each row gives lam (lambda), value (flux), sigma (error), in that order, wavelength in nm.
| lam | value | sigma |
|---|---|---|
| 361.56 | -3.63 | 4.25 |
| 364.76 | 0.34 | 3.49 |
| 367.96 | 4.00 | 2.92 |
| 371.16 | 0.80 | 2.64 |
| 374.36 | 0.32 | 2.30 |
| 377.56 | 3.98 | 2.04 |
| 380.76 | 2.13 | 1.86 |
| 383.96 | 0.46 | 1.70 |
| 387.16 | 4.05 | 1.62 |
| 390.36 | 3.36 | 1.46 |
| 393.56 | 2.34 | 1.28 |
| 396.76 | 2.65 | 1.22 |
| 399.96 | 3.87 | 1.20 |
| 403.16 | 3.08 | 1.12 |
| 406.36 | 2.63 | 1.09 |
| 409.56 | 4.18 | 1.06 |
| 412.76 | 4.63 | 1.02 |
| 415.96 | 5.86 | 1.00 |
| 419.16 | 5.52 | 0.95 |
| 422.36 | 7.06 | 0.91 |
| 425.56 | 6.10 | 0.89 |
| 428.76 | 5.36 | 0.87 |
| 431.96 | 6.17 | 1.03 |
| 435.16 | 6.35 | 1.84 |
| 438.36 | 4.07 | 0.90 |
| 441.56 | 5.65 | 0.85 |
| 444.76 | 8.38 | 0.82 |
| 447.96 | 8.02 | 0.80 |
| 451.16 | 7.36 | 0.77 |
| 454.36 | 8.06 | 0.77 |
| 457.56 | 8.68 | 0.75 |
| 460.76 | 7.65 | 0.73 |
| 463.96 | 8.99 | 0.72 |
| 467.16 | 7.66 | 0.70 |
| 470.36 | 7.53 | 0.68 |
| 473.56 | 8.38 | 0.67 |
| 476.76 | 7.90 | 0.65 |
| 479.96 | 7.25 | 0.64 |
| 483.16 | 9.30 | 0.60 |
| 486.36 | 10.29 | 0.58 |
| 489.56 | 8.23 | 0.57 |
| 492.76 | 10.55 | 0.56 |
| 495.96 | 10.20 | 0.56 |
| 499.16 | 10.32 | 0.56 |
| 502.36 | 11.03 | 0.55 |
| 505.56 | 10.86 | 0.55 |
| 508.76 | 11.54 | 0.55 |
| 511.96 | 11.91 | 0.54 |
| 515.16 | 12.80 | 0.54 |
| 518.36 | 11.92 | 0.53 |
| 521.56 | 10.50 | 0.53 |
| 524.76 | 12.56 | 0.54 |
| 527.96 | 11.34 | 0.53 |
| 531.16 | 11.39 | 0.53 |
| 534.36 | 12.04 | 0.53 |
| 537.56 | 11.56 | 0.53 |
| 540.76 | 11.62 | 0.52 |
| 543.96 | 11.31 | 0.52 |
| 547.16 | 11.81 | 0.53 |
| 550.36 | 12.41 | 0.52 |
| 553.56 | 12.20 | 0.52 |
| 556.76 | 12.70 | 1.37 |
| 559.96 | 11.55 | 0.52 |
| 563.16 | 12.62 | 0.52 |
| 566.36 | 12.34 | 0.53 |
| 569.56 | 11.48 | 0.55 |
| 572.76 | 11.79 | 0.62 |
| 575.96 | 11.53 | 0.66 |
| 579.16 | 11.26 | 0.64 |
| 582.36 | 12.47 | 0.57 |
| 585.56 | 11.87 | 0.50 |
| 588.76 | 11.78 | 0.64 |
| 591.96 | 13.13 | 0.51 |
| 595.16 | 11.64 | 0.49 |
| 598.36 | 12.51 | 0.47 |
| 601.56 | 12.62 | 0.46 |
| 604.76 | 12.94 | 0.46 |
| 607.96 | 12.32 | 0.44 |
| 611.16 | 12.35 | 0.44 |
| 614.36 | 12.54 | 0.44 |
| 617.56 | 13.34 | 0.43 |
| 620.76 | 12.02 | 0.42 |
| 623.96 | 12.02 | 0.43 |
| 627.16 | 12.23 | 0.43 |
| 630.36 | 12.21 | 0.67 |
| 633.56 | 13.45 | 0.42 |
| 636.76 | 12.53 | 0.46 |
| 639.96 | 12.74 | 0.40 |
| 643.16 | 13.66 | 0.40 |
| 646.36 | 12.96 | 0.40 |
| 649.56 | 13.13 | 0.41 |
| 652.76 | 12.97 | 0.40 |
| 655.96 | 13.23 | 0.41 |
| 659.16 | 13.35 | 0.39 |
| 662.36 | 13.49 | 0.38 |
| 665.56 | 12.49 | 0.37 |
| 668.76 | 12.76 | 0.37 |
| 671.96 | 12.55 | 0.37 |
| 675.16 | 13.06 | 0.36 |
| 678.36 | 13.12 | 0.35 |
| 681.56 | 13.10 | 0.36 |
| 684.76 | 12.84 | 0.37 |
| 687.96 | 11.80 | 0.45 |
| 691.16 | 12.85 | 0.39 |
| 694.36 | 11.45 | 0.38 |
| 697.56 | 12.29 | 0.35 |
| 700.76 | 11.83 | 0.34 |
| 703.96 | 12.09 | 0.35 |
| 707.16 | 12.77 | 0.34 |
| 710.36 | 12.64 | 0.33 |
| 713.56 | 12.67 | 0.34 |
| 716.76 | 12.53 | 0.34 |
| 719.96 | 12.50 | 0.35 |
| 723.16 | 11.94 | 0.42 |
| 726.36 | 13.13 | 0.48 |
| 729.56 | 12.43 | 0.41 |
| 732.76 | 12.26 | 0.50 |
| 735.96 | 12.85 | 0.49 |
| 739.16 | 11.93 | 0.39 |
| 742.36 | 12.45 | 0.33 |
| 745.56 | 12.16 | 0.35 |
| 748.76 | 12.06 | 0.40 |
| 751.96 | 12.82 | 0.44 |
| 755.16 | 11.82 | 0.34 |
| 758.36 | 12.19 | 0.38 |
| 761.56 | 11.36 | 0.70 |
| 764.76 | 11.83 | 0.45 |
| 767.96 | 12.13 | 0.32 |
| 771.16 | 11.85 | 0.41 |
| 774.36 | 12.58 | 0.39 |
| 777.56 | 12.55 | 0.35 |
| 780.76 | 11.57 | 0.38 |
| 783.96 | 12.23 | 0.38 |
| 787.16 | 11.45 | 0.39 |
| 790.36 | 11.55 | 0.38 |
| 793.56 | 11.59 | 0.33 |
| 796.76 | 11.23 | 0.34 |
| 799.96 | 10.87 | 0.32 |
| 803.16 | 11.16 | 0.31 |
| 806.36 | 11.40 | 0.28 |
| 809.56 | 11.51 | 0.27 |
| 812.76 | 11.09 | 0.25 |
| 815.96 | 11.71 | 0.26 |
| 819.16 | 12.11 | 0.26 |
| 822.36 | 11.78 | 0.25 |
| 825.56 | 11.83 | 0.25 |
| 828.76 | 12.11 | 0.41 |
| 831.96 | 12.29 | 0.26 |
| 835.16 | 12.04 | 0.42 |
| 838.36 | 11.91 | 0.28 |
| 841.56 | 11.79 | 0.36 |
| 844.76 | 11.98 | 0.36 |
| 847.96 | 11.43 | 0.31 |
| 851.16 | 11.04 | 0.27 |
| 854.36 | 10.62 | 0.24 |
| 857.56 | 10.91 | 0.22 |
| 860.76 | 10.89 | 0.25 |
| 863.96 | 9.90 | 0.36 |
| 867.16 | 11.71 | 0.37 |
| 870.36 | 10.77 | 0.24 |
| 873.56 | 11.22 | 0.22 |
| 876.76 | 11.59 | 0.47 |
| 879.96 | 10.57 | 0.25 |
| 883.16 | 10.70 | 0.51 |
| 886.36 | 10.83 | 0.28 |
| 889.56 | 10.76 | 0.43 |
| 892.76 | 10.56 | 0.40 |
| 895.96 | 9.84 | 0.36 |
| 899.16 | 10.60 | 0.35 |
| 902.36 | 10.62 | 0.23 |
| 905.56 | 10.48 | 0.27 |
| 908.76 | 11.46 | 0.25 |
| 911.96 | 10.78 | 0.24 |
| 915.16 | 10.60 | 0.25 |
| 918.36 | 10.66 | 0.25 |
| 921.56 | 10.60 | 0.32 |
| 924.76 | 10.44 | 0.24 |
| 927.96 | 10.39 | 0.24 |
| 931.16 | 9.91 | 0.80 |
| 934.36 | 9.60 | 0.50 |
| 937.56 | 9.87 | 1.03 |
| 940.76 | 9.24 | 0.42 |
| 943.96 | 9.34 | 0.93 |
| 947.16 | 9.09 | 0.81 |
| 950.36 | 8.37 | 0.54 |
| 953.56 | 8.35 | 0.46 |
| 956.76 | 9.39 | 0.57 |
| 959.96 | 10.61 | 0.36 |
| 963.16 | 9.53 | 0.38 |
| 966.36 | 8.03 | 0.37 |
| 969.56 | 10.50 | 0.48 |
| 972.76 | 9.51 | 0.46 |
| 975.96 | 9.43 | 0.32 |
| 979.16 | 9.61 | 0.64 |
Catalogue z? 0.11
